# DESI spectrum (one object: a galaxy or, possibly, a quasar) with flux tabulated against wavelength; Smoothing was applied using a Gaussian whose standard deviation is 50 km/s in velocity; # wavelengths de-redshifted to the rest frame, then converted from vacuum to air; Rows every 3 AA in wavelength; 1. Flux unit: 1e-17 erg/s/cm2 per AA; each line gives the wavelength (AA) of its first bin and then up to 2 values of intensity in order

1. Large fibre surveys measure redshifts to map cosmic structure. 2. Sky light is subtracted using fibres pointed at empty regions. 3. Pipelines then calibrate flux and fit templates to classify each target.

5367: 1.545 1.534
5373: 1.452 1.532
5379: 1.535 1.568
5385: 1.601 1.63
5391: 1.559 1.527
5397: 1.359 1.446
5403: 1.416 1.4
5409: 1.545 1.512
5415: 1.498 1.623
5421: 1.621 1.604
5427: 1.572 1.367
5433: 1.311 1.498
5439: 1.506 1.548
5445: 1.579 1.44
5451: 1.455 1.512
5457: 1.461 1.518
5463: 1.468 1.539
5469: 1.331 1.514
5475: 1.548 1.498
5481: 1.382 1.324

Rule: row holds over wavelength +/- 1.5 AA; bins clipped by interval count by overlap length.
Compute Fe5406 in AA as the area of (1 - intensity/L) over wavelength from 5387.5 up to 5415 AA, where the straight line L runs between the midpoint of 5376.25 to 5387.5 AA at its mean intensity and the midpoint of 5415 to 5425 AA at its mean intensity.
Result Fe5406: 1.7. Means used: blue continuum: 1.57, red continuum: 1.6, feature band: 1.48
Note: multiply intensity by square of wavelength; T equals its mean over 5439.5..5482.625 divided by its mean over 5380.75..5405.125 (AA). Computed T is 1.0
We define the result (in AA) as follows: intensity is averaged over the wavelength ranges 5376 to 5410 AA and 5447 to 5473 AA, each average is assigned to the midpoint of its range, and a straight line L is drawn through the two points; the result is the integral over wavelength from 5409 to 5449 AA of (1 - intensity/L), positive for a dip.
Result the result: -0.7 AA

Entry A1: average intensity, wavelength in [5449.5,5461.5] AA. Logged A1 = 1.49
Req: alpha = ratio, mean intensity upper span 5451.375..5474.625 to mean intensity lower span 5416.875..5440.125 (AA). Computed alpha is 1.0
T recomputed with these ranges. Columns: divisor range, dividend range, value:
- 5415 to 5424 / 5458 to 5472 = 0.93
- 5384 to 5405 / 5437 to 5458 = 1.02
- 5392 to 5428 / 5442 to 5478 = 1.01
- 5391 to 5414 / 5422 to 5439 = 1.02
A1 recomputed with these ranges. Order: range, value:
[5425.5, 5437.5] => 1.44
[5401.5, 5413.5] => 1.47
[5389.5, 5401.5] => 1.47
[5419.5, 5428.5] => 1.6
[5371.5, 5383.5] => 1.52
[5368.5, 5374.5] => 1.49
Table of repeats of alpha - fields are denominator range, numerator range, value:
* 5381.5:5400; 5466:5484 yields 0.95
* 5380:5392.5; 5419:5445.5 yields 0.95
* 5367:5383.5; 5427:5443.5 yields 0.96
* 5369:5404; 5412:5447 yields 1.00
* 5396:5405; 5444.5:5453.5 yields 1.05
